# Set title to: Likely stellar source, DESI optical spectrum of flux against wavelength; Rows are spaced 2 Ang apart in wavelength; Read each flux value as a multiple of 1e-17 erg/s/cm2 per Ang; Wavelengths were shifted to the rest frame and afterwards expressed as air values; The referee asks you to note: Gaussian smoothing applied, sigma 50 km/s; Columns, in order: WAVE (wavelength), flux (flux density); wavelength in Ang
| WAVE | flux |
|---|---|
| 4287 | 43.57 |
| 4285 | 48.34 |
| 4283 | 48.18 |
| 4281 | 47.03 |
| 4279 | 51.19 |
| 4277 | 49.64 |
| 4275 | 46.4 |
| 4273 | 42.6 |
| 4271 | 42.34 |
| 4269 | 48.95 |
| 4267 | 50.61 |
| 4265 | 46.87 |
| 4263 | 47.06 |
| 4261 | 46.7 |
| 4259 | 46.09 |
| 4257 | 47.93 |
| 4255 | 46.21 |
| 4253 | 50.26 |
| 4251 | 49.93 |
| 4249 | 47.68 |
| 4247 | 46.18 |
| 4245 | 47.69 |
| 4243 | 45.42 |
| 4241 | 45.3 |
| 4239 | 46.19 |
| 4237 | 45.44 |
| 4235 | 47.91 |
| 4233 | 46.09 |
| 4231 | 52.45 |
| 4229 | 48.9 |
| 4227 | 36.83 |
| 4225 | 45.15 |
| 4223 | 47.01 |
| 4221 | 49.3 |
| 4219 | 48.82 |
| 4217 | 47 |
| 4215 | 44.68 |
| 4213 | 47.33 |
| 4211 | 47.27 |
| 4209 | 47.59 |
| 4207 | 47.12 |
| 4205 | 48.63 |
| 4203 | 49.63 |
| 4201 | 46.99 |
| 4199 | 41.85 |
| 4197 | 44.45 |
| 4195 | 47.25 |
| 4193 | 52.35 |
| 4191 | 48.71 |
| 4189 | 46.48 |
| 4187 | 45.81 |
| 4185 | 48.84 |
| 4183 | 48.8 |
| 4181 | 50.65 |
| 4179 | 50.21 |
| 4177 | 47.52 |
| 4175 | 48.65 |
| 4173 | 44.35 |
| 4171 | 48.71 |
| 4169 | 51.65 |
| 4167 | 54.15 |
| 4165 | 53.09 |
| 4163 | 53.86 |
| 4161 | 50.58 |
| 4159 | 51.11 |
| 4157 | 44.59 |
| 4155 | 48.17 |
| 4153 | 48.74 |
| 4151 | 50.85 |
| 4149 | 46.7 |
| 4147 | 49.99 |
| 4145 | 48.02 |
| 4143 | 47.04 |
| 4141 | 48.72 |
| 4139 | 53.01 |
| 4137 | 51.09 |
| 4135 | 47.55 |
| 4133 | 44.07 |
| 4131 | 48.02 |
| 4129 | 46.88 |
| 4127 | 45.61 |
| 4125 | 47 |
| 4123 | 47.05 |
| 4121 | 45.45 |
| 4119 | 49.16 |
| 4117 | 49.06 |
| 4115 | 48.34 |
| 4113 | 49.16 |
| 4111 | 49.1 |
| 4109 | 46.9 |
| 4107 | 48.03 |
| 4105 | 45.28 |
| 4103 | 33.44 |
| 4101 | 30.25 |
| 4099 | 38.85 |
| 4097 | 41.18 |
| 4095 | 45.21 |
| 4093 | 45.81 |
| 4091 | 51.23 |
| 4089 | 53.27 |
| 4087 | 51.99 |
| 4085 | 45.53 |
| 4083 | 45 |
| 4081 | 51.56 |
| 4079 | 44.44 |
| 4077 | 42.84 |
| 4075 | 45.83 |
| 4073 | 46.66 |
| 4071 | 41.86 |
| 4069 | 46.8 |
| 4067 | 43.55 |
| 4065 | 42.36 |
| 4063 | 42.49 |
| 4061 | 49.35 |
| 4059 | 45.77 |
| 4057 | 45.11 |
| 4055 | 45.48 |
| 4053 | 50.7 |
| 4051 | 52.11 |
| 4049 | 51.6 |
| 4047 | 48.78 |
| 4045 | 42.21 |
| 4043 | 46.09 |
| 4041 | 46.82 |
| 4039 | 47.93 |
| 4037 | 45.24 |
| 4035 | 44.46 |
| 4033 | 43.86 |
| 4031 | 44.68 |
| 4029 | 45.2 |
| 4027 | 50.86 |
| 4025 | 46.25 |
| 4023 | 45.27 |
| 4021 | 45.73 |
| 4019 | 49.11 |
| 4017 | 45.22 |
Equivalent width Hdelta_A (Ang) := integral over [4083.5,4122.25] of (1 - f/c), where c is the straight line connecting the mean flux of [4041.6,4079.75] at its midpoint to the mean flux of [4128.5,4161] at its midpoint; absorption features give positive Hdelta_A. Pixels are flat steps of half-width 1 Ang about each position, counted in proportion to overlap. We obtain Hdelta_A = 1.3 Ang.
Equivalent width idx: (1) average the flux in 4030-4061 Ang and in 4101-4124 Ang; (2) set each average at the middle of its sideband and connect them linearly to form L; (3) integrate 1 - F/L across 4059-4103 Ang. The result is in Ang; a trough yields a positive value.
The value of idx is 1.4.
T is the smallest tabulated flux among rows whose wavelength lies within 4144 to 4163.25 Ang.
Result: 44.59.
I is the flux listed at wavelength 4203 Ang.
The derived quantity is 49.63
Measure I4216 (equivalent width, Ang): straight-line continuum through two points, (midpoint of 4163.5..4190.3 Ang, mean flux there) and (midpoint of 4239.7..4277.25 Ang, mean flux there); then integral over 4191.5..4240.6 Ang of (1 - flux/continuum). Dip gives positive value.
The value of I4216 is 1.3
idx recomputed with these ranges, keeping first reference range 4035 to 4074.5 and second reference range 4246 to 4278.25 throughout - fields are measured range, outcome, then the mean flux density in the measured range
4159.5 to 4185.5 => -1.82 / 50.1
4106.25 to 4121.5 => -0.54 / 48.2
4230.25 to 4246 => 0.05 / 47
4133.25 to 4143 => -0.55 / 49.3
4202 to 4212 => -0.22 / 48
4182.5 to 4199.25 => -0.16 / 47.4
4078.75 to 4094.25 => -0.77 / 48.8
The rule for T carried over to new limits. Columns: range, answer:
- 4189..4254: 36.83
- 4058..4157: 30.25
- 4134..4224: 41.85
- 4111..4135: 44.07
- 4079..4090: 44.44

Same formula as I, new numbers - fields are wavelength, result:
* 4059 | 45.77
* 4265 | 46.87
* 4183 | 48.8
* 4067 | 43.55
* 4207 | 47.12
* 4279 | 51.19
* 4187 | 45.81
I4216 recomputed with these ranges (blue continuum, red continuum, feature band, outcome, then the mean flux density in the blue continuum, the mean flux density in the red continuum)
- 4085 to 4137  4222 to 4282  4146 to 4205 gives -3.0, 46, 46.9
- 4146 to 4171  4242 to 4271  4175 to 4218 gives 1.4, 50.2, 47.5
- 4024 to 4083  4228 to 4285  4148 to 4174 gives -1.6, 46.2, 47.4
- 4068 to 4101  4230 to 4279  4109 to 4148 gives -1.7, 45.6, 47.2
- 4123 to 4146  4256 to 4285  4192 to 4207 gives 0.1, 47.9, 47.3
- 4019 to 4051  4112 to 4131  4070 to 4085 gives 0.5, 46.6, 47.5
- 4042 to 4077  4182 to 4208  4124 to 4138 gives -0.1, 46.2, 47.5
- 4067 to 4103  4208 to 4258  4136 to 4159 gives -1.6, 44.8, 47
